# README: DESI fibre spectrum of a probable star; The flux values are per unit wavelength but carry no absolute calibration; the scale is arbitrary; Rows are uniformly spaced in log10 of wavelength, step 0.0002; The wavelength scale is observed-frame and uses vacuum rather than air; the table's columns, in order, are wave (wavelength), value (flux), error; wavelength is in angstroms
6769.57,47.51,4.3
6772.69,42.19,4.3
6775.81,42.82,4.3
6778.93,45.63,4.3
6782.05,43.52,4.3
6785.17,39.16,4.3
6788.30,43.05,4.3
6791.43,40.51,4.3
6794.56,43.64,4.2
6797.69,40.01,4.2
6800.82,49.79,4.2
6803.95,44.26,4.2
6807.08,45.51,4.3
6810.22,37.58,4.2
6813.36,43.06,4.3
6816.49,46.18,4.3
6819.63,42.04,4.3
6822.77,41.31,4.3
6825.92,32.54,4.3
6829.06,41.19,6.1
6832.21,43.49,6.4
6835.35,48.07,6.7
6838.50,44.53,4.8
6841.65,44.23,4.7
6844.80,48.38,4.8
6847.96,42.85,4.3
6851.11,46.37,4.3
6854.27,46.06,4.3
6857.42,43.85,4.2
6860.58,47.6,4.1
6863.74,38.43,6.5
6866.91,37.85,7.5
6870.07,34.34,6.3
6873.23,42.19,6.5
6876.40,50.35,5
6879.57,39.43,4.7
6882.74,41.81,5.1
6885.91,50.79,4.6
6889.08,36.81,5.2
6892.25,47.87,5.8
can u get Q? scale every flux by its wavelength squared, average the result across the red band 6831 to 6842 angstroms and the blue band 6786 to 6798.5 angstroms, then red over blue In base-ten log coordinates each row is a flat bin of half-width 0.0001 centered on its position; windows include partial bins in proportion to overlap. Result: 1.1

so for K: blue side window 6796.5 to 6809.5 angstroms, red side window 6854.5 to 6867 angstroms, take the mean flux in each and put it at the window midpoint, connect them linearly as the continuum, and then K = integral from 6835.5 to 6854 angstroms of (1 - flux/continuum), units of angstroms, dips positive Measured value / -0.94 angstroms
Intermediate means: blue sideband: 44.6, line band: 45.5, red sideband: 42.9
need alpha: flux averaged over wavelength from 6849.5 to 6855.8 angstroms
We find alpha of 46.2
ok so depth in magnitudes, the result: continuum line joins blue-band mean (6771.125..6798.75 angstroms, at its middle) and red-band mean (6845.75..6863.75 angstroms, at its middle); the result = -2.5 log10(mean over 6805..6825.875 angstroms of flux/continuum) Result 0.04 mag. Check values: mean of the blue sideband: 42.3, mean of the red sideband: 44.8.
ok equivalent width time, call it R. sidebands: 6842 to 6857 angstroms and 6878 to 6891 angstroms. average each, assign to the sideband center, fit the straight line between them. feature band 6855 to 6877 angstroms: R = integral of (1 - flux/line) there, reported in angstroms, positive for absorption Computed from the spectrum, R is 1.1 angstroms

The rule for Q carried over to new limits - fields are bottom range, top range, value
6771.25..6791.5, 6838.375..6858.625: 1.08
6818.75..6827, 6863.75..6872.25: 0.97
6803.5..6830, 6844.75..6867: 1.07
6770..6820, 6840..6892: 1.02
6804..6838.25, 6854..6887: 1.03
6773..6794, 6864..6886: 1.01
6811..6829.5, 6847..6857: 1.11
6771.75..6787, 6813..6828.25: 0.97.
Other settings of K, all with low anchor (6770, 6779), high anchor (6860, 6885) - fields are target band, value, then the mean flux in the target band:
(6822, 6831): 0.9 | 38.3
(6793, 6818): -0.4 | 43.8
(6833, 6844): -0.9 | 45.7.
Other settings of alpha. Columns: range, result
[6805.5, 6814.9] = 42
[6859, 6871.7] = 39.6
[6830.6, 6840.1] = 45.4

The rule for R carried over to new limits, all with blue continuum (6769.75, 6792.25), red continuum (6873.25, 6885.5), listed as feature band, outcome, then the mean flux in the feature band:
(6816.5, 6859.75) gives 0.0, 43.6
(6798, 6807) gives -0.6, 45.8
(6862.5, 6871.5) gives 1.5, 36.8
